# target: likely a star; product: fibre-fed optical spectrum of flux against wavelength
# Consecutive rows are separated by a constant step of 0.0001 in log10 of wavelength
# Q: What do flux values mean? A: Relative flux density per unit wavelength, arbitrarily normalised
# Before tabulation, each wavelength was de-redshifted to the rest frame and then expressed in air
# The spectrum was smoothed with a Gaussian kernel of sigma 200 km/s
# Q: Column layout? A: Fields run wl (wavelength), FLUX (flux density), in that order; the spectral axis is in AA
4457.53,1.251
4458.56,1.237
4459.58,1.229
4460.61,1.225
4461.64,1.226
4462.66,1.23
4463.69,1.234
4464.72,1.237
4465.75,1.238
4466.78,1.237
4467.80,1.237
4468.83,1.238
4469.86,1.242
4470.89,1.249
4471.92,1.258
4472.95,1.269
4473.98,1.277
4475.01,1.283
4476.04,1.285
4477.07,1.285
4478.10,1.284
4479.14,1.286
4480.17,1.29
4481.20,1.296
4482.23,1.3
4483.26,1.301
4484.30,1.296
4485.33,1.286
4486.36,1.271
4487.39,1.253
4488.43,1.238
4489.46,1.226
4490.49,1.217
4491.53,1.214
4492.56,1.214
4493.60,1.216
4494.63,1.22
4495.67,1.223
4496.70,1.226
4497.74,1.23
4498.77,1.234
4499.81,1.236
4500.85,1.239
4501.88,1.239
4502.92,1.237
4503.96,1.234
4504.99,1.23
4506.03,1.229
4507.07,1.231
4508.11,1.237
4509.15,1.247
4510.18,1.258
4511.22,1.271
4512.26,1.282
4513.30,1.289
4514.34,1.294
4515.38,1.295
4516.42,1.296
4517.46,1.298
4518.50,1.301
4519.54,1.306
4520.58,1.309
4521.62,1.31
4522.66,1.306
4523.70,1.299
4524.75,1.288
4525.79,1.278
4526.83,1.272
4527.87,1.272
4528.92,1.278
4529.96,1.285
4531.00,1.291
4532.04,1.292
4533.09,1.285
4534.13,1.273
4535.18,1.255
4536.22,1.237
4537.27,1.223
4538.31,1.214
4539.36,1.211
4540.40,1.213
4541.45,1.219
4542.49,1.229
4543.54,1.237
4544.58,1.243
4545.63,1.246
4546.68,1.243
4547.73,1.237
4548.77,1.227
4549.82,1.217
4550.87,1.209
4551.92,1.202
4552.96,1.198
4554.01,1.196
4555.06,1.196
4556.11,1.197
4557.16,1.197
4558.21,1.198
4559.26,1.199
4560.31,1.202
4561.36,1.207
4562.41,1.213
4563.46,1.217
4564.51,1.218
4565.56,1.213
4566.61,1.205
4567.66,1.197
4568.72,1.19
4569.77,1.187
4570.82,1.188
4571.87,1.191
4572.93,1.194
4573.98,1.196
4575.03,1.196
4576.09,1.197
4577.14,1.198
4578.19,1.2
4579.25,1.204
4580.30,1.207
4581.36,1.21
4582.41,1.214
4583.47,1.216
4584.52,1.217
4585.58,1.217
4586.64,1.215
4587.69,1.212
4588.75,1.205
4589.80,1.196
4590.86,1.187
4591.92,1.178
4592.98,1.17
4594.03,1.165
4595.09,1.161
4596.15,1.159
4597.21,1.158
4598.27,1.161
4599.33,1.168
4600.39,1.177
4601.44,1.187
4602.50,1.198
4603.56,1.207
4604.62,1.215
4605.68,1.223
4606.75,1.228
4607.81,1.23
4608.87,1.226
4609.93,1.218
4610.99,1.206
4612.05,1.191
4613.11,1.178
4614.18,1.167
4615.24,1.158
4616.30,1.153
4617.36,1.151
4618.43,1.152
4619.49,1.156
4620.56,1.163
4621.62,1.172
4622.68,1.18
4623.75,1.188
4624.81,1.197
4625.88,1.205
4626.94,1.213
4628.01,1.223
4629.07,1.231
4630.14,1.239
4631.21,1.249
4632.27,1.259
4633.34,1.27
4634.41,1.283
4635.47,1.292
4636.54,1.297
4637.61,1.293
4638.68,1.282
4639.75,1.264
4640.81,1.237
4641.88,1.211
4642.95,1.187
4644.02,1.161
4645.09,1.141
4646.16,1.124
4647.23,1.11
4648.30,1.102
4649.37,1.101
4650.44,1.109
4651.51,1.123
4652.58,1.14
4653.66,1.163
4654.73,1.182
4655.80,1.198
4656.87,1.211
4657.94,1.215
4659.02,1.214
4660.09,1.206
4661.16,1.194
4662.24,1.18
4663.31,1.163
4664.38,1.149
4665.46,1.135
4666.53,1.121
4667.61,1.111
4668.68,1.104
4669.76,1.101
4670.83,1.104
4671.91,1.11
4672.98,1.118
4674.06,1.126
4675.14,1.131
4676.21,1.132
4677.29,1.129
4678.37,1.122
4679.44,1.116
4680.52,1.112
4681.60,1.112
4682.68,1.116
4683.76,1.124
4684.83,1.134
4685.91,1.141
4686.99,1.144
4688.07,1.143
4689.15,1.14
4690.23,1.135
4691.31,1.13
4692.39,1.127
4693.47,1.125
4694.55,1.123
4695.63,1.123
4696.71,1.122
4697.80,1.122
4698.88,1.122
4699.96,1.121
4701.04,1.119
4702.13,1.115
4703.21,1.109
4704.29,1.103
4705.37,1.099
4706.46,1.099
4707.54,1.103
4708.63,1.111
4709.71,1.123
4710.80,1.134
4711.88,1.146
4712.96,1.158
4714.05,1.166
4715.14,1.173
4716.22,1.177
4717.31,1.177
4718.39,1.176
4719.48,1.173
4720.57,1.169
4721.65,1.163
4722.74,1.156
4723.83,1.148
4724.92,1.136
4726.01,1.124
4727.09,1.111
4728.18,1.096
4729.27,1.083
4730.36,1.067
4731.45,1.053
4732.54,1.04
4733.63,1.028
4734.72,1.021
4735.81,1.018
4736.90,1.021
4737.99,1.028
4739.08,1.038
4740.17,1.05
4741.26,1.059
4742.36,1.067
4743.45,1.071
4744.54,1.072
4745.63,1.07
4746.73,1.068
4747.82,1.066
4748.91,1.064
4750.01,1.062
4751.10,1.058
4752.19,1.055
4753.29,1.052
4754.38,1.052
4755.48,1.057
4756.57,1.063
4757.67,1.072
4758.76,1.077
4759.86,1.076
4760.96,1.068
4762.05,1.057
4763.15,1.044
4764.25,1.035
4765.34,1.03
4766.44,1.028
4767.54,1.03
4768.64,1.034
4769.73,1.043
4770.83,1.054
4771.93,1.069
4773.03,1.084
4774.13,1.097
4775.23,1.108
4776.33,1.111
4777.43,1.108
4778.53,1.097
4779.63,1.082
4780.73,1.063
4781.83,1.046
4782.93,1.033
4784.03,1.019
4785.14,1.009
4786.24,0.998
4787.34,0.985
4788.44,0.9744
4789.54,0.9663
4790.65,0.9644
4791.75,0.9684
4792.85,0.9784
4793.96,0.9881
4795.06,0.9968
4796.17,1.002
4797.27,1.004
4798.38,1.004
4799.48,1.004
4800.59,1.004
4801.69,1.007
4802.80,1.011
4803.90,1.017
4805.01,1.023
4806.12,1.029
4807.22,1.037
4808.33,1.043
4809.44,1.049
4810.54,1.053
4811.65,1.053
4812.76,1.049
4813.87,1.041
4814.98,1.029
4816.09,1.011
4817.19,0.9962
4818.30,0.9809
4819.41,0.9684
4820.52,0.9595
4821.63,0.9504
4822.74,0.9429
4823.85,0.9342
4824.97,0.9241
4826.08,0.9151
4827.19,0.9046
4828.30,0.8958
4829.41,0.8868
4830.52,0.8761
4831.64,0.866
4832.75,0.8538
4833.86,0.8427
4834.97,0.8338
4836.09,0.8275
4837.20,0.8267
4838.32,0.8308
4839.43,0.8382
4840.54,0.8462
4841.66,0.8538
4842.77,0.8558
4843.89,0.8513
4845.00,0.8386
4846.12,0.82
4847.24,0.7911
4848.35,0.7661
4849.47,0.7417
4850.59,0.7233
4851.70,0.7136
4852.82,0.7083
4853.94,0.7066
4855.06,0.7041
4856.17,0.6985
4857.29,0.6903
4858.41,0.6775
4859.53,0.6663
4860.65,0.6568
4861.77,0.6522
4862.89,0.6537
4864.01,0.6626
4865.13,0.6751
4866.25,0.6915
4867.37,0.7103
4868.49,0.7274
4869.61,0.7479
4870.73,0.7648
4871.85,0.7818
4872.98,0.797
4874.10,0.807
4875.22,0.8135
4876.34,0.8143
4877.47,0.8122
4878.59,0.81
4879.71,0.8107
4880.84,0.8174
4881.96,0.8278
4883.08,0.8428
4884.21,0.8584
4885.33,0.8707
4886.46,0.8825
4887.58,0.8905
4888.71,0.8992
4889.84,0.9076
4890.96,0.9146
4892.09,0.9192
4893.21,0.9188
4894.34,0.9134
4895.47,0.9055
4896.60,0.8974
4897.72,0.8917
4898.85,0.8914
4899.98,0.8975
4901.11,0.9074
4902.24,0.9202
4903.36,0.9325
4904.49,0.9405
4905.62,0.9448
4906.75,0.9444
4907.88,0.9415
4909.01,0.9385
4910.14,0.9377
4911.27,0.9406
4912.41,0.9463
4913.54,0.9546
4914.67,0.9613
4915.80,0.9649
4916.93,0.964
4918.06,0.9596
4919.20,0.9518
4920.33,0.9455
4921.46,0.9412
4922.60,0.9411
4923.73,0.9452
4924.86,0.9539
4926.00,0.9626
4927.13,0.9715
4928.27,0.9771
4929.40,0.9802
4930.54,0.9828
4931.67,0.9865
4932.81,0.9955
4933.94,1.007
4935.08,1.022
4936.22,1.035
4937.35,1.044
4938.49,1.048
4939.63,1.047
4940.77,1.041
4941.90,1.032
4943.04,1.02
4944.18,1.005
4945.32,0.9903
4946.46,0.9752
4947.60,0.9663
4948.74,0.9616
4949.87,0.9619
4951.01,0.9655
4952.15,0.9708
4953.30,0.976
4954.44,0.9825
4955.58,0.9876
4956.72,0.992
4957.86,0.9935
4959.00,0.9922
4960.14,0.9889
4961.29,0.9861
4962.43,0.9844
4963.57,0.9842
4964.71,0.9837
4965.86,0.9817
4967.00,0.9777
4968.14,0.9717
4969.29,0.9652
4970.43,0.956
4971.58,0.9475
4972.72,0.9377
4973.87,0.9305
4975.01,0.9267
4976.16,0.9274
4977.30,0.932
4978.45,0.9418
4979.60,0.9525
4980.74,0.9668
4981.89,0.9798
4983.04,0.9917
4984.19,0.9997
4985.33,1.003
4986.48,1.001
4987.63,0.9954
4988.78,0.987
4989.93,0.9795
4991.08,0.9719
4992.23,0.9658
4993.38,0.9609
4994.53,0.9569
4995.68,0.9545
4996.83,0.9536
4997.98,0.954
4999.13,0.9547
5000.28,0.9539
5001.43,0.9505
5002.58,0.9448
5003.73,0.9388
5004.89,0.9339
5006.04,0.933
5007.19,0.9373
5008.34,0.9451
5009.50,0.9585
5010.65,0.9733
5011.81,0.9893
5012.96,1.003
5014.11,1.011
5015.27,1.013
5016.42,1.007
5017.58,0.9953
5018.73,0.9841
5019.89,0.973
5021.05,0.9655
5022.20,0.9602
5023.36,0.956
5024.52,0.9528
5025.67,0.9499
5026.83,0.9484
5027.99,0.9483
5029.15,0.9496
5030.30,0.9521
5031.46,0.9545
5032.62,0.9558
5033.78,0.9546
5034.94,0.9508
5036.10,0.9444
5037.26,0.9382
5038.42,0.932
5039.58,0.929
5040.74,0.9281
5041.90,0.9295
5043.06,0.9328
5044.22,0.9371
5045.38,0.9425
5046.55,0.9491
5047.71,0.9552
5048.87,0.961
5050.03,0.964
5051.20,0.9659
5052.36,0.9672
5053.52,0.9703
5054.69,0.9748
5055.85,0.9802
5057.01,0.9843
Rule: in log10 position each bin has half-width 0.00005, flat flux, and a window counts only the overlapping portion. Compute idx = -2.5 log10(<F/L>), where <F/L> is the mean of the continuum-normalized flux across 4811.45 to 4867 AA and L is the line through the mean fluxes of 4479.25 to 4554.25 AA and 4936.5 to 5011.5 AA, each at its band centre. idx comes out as 0.261 mag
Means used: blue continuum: 1.25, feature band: 0.831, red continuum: 0.974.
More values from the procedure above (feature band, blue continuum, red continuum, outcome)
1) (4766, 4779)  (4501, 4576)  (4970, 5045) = 0.028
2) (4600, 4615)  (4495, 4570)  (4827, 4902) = -0.054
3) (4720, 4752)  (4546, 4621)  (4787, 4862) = -0.071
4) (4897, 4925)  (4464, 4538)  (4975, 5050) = 0.091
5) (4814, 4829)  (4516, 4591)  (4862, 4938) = 0.013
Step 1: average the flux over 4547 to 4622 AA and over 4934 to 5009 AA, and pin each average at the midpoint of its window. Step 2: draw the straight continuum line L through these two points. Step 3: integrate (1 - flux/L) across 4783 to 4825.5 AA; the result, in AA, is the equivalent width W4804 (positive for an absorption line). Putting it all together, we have 2.81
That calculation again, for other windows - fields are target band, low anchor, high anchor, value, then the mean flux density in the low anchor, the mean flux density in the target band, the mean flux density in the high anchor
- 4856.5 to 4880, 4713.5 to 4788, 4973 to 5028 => 6.6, 1.07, 0.733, 0.965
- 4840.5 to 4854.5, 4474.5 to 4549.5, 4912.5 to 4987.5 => 3.5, 1.26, 0.783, 0.978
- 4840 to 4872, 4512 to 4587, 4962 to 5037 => 9.6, 1.24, 0.736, 0.964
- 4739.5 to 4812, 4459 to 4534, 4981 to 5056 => 4.0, 1.26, 1.04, 0.962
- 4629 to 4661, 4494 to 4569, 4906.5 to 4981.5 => -0.9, 1.24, 1.2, 0.974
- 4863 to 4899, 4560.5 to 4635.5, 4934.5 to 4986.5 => 7.2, 1.2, 0.825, 0.983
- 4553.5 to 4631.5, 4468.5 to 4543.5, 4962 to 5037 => 0.8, 1.26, 1.2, 0.964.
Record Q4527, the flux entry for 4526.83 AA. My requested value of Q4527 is 1.272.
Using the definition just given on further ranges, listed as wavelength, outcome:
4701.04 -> 1.119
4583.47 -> 1.216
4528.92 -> 1.278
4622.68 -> 1.18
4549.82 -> 1.217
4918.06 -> 0.9596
